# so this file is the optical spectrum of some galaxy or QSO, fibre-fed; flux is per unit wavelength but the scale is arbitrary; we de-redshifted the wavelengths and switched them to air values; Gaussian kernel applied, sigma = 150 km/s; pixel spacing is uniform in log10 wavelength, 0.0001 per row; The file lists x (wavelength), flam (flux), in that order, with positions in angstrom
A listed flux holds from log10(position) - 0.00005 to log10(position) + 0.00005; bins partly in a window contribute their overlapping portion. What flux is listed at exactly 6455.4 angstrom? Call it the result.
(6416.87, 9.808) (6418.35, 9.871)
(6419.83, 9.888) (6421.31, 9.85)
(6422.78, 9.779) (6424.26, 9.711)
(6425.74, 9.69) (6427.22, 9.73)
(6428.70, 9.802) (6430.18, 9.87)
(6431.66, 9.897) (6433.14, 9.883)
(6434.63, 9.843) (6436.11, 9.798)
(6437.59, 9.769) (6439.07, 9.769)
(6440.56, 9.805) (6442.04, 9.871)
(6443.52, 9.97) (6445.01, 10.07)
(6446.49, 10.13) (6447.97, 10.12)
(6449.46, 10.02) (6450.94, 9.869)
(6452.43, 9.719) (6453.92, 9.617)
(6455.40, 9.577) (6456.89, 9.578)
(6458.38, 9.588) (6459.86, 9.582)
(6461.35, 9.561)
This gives 9.577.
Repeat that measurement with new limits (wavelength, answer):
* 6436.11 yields 9.798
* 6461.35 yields 9.561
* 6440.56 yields 9.805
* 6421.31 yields 9.85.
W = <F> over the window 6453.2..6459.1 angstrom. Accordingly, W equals 9.59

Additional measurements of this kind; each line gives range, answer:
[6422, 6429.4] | 9.75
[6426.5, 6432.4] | 9.83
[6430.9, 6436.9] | 9.85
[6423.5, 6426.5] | 9.7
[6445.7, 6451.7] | 10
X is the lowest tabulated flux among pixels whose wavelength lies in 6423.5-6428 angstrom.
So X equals 9.69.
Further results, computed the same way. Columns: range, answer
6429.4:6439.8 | 9.769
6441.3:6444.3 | 9.871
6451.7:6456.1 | 9.577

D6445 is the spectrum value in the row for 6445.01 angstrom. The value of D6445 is 10.07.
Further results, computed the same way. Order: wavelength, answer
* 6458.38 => 9.588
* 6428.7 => 9.802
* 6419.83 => 9.888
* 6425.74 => 9.69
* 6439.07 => 9.769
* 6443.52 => 9.97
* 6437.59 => 9.769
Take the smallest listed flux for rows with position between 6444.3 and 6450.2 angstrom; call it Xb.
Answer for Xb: 10.02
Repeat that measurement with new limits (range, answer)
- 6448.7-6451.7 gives 9.869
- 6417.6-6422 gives 9.85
